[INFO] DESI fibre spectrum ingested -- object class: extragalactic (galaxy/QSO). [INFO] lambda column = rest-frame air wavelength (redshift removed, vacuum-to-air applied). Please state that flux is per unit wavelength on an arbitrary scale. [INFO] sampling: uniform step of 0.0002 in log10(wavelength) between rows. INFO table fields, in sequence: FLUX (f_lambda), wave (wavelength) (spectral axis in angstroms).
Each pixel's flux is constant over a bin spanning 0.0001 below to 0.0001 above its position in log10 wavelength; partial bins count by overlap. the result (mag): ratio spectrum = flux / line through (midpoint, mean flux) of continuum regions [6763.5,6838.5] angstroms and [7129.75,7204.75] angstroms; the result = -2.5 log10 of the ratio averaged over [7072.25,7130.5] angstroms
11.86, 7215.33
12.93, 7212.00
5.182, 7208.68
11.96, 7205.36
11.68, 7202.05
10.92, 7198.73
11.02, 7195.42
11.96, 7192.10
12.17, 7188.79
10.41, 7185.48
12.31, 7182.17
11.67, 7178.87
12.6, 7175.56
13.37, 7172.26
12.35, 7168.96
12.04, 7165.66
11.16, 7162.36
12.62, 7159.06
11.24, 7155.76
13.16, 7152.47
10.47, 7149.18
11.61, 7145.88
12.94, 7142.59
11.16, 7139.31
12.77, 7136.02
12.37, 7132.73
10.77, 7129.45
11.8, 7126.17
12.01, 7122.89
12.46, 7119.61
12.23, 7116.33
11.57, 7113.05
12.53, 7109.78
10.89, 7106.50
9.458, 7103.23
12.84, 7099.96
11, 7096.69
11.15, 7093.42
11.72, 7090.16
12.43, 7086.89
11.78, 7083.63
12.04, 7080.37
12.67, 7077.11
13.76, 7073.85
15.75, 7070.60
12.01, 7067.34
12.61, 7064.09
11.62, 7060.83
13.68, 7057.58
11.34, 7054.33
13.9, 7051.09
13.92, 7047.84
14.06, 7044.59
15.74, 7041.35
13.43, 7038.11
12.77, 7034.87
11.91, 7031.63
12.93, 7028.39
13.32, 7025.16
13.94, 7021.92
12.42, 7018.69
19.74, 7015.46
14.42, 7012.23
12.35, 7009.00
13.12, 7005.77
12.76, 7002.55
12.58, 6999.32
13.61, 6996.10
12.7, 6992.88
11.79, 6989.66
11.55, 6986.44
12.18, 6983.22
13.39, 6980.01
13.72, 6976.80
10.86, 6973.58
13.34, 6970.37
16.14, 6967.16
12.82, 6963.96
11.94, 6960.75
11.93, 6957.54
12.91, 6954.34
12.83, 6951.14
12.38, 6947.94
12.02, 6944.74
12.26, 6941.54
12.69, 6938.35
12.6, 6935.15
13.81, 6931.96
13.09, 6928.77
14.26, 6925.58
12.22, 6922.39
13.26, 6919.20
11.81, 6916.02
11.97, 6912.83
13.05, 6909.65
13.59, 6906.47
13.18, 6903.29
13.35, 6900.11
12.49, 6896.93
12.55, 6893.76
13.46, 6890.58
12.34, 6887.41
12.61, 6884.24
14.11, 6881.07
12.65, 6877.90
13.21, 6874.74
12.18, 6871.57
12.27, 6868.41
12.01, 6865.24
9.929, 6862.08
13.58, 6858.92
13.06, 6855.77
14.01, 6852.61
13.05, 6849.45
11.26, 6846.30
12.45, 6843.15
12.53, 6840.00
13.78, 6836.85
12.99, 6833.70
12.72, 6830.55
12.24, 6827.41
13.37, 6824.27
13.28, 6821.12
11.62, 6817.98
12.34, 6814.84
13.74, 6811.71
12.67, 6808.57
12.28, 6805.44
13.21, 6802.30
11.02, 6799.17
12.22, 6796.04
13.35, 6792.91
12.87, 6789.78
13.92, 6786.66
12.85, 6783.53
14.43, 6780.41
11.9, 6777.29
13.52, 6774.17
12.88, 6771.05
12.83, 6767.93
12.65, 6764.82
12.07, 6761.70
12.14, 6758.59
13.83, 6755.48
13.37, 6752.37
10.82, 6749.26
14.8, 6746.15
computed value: 0.02 mag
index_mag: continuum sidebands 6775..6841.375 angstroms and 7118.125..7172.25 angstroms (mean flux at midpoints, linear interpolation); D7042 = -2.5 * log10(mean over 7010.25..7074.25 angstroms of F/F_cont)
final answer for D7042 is -0.119 mag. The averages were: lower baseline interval 12.8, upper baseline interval 12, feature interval 13.7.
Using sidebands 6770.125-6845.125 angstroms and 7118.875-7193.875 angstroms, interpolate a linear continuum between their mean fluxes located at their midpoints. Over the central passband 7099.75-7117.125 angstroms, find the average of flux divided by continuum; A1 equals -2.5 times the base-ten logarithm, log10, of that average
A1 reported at 0.06 mag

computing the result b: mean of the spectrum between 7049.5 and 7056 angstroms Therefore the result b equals 12.6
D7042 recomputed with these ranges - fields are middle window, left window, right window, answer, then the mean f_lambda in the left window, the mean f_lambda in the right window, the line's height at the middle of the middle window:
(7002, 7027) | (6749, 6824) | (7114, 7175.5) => -0.14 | 12.8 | 12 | 12.3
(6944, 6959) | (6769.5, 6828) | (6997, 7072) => 0.07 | 12.8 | 13.5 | 13.3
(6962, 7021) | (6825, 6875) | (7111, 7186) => -0.09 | 12.6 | 12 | 12.3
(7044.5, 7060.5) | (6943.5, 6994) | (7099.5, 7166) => -0.08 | 12.7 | 11.8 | 12.2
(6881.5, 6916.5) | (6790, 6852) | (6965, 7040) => 0.01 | 12.7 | 13.3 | 12.9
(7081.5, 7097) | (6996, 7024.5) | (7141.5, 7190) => 0.11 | 13.9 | 12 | 12.9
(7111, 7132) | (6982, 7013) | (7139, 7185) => 0.03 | 12.7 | 12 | 12.2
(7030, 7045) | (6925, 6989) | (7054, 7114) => -0.10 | 12.8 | 12.2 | 12.4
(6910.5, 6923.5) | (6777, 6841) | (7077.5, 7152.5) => 0.01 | 12.8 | 11.8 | 12.5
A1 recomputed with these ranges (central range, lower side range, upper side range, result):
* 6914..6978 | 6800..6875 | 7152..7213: -0.05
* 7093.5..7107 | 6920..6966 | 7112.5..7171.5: 0.10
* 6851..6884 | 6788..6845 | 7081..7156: -0.01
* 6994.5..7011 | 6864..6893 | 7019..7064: 0.02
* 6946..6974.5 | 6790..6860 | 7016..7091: 0.01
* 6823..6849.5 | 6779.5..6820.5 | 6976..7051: 0.02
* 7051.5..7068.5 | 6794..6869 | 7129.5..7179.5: -0.01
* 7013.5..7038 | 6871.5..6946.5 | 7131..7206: -0.12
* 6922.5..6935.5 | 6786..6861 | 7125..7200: -0.07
